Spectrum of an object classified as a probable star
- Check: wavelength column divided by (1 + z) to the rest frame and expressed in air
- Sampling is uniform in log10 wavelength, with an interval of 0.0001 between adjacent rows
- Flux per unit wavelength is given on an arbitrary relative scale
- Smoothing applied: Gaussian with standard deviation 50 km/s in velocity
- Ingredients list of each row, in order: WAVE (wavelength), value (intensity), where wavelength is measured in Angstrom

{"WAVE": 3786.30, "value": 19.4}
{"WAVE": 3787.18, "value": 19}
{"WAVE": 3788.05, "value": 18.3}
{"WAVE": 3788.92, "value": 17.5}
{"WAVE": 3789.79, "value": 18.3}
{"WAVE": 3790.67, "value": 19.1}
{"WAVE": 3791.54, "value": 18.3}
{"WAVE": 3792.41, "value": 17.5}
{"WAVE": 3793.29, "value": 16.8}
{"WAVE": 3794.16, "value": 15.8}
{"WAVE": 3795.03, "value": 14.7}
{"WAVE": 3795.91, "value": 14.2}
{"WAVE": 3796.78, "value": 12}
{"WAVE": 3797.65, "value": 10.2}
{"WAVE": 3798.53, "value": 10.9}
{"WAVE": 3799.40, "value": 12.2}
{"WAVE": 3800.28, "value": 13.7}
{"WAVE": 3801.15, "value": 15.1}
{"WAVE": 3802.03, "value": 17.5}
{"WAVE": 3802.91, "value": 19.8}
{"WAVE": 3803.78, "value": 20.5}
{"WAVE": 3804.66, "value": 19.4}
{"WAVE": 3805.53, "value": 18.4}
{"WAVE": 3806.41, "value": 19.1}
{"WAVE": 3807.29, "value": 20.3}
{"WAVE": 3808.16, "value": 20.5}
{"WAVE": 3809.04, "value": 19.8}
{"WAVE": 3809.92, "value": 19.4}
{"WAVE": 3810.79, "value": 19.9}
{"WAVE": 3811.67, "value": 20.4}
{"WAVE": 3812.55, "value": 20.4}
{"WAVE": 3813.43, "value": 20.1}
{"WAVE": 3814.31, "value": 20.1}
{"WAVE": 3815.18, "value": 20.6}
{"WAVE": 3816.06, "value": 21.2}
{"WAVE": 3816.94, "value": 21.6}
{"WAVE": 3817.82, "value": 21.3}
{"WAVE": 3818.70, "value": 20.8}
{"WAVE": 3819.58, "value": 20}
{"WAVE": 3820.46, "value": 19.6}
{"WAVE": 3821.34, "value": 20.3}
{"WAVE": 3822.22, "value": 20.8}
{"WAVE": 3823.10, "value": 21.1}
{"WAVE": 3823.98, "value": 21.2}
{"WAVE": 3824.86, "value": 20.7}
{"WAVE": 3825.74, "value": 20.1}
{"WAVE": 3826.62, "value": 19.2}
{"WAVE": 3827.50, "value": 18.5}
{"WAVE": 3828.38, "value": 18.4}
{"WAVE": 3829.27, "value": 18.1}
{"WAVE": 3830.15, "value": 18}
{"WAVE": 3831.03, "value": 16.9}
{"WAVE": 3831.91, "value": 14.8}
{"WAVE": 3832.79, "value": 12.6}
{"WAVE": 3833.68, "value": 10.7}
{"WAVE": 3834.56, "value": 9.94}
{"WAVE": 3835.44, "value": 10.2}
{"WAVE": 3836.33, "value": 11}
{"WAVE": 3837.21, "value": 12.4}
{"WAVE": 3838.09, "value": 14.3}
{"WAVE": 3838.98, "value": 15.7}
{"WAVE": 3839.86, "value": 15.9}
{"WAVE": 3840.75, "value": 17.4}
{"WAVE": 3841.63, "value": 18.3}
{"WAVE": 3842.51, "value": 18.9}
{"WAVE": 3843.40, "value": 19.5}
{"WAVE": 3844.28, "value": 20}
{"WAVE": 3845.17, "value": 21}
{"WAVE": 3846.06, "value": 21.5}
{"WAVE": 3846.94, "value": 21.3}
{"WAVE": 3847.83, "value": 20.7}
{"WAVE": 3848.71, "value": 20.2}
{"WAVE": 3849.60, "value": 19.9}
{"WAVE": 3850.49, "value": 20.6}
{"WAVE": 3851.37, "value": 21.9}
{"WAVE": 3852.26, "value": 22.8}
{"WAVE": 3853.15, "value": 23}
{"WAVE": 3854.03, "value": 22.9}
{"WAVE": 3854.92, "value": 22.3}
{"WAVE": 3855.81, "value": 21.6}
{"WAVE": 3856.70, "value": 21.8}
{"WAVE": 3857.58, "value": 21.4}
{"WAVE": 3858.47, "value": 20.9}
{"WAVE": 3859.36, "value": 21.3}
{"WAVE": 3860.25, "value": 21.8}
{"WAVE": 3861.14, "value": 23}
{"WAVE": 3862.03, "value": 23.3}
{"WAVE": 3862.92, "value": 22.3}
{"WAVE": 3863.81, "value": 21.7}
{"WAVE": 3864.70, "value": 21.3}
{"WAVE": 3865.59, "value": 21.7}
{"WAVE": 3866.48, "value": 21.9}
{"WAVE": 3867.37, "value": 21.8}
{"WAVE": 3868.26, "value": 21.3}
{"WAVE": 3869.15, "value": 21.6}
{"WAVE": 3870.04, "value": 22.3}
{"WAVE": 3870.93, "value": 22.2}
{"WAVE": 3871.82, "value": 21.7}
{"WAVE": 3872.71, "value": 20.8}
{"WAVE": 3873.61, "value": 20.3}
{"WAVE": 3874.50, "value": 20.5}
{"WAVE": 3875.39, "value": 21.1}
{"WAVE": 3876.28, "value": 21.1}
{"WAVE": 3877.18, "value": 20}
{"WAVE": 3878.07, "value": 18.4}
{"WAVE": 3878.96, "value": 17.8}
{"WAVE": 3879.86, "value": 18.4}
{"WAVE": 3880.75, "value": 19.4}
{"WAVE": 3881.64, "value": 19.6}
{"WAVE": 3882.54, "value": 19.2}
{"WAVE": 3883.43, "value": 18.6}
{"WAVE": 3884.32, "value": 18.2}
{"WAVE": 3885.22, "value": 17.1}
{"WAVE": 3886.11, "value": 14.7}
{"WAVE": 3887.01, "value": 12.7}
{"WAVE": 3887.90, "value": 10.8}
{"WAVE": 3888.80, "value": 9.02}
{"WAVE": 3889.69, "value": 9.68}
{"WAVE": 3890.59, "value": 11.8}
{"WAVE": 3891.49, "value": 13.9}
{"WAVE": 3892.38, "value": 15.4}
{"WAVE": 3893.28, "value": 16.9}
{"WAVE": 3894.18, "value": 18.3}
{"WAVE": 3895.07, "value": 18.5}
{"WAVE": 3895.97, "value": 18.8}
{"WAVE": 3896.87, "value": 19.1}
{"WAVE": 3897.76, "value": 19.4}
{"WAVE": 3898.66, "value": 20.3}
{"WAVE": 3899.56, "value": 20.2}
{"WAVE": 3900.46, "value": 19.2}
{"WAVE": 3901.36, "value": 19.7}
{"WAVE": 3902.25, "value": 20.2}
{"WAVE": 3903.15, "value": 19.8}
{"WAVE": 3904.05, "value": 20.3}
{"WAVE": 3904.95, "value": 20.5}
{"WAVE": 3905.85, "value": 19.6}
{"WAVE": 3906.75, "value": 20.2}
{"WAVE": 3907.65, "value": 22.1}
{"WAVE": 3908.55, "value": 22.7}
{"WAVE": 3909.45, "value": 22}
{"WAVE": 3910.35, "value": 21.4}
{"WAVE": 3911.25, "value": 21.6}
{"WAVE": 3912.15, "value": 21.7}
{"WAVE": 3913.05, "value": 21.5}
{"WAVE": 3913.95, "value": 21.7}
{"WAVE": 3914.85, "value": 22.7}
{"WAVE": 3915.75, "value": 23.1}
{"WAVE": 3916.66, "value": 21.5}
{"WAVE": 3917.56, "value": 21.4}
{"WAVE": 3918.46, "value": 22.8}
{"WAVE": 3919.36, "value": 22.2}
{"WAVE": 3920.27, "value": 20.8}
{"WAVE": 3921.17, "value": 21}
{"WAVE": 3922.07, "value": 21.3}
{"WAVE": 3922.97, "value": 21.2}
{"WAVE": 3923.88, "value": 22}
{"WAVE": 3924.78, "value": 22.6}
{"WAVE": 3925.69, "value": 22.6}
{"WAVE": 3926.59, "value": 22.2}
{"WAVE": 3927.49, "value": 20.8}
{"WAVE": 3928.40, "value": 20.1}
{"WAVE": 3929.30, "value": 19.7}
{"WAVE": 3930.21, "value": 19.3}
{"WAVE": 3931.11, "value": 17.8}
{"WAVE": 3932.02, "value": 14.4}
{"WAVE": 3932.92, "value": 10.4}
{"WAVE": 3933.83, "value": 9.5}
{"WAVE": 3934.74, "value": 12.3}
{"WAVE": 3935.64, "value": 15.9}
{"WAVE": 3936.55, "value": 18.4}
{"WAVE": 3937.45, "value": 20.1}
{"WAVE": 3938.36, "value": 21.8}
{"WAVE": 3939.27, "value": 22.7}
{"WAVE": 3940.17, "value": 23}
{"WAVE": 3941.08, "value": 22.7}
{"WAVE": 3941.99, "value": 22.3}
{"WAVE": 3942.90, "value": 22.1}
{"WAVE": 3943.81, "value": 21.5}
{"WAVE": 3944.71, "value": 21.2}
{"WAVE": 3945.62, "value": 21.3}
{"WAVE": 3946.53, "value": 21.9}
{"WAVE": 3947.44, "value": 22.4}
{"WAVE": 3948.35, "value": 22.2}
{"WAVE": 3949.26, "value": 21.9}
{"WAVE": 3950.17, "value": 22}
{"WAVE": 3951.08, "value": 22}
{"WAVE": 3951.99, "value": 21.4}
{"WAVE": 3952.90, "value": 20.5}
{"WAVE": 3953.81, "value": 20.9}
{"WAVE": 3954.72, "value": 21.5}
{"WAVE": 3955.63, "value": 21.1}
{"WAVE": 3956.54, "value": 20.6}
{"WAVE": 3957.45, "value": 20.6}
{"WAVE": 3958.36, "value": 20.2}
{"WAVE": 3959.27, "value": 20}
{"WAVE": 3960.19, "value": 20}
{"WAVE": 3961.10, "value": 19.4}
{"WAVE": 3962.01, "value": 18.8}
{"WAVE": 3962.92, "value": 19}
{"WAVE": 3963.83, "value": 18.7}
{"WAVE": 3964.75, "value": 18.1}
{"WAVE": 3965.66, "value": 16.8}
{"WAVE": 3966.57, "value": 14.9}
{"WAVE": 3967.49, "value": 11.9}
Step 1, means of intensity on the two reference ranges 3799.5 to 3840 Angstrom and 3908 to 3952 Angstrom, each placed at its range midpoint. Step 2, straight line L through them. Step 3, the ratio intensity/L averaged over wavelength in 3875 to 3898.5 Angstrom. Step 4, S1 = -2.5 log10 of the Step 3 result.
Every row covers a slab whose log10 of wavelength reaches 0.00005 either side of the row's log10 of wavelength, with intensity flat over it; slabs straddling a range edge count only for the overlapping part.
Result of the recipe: 0.16 mag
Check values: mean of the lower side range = 18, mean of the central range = 16.9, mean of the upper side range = 20.6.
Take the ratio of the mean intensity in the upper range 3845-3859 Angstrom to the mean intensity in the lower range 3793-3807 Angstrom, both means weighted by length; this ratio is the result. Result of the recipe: 1.37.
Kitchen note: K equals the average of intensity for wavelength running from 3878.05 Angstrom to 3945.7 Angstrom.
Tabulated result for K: 19.1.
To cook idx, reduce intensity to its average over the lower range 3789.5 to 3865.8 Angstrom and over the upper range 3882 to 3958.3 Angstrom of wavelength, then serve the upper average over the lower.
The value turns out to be 1.0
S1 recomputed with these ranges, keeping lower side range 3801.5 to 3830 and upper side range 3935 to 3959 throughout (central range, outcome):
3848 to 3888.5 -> 0.00 mag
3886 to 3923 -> 0.09 mag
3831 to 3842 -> 0.42 mag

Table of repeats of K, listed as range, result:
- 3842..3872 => 21.5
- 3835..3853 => 18.3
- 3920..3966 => 20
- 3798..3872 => 19.3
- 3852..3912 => 19.6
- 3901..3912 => 20.9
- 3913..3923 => 21.8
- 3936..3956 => 21.6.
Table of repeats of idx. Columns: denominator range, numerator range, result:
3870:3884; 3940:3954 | 1.09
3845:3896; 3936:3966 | 1.07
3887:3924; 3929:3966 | 1.02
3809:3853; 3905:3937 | 1.08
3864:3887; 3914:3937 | 0.98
